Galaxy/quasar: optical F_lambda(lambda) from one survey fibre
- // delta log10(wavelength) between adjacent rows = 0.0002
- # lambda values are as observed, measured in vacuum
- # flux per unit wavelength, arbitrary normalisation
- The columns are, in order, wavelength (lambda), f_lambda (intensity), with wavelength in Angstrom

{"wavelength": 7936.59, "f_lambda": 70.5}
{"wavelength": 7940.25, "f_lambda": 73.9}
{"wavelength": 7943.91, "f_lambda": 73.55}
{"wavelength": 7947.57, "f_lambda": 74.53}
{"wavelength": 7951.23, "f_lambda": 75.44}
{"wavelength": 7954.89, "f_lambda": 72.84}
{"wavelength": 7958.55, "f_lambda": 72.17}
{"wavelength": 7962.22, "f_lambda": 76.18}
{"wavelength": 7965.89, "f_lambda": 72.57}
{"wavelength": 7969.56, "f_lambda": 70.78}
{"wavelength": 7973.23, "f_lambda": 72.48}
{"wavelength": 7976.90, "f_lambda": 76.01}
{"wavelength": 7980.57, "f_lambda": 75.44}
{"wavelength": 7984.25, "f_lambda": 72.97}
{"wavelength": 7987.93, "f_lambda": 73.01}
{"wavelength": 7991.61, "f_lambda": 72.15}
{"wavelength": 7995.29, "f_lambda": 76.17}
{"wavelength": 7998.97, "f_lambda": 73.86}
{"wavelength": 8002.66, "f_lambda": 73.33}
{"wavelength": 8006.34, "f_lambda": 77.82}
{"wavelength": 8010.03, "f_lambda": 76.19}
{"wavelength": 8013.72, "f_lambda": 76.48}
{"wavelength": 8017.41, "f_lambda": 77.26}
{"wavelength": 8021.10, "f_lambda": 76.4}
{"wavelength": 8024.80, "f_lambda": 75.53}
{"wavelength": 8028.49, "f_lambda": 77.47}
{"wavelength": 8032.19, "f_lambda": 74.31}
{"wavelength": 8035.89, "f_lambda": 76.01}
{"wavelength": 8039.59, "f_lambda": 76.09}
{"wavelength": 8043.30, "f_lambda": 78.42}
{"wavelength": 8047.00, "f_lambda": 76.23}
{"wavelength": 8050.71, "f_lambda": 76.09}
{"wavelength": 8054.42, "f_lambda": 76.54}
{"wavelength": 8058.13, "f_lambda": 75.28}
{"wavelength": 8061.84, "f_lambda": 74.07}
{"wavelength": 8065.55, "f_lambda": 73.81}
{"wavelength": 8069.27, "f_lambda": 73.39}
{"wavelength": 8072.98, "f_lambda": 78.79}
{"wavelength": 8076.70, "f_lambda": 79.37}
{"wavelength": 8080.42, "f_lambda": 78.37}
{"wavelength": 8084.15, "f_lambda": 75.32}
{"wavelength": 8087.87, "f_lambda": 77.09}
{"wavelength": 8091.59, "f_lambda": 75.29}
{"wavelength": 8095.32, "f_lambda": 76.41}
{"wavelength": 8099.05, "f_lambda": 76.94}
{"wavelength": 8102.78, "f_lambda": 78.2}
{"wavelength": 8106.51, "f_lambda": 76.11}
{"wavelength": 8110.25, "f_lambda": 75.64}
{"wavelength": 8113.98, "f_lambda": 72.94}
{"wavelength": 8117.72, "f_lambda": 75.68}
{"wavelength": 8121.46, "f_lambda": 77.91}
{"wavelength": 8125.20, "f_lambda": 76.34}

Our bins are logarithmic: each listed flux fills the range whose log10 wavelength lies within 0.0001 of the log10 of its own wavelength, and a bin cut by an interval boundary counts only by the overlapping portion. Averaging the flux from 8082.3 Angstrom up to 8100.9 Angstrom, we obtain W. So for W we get 76.2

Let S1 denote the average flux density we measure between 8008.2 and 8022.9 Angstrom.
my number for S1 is 76.6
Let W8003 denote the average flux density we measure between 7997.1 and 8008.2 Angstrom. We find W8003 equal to 75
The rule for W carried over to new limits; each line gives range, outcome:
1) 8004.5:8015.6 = 76.8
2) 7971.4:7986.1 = 74.2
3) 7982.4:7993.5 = 72.7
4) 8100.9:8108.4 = 77.1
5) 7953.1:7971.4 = 72.9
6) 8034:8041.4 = 76.1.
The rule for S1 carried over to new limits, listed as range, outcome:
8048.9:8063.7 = 75.5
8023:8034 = 75.8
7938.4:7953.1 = 74.3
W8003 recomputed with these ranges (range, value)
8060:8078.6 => 75.9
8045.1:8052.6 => 76.2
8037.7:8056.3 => 76.6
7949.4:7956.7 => 74.2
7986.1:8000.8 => 73.8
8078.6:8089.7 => 76.9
